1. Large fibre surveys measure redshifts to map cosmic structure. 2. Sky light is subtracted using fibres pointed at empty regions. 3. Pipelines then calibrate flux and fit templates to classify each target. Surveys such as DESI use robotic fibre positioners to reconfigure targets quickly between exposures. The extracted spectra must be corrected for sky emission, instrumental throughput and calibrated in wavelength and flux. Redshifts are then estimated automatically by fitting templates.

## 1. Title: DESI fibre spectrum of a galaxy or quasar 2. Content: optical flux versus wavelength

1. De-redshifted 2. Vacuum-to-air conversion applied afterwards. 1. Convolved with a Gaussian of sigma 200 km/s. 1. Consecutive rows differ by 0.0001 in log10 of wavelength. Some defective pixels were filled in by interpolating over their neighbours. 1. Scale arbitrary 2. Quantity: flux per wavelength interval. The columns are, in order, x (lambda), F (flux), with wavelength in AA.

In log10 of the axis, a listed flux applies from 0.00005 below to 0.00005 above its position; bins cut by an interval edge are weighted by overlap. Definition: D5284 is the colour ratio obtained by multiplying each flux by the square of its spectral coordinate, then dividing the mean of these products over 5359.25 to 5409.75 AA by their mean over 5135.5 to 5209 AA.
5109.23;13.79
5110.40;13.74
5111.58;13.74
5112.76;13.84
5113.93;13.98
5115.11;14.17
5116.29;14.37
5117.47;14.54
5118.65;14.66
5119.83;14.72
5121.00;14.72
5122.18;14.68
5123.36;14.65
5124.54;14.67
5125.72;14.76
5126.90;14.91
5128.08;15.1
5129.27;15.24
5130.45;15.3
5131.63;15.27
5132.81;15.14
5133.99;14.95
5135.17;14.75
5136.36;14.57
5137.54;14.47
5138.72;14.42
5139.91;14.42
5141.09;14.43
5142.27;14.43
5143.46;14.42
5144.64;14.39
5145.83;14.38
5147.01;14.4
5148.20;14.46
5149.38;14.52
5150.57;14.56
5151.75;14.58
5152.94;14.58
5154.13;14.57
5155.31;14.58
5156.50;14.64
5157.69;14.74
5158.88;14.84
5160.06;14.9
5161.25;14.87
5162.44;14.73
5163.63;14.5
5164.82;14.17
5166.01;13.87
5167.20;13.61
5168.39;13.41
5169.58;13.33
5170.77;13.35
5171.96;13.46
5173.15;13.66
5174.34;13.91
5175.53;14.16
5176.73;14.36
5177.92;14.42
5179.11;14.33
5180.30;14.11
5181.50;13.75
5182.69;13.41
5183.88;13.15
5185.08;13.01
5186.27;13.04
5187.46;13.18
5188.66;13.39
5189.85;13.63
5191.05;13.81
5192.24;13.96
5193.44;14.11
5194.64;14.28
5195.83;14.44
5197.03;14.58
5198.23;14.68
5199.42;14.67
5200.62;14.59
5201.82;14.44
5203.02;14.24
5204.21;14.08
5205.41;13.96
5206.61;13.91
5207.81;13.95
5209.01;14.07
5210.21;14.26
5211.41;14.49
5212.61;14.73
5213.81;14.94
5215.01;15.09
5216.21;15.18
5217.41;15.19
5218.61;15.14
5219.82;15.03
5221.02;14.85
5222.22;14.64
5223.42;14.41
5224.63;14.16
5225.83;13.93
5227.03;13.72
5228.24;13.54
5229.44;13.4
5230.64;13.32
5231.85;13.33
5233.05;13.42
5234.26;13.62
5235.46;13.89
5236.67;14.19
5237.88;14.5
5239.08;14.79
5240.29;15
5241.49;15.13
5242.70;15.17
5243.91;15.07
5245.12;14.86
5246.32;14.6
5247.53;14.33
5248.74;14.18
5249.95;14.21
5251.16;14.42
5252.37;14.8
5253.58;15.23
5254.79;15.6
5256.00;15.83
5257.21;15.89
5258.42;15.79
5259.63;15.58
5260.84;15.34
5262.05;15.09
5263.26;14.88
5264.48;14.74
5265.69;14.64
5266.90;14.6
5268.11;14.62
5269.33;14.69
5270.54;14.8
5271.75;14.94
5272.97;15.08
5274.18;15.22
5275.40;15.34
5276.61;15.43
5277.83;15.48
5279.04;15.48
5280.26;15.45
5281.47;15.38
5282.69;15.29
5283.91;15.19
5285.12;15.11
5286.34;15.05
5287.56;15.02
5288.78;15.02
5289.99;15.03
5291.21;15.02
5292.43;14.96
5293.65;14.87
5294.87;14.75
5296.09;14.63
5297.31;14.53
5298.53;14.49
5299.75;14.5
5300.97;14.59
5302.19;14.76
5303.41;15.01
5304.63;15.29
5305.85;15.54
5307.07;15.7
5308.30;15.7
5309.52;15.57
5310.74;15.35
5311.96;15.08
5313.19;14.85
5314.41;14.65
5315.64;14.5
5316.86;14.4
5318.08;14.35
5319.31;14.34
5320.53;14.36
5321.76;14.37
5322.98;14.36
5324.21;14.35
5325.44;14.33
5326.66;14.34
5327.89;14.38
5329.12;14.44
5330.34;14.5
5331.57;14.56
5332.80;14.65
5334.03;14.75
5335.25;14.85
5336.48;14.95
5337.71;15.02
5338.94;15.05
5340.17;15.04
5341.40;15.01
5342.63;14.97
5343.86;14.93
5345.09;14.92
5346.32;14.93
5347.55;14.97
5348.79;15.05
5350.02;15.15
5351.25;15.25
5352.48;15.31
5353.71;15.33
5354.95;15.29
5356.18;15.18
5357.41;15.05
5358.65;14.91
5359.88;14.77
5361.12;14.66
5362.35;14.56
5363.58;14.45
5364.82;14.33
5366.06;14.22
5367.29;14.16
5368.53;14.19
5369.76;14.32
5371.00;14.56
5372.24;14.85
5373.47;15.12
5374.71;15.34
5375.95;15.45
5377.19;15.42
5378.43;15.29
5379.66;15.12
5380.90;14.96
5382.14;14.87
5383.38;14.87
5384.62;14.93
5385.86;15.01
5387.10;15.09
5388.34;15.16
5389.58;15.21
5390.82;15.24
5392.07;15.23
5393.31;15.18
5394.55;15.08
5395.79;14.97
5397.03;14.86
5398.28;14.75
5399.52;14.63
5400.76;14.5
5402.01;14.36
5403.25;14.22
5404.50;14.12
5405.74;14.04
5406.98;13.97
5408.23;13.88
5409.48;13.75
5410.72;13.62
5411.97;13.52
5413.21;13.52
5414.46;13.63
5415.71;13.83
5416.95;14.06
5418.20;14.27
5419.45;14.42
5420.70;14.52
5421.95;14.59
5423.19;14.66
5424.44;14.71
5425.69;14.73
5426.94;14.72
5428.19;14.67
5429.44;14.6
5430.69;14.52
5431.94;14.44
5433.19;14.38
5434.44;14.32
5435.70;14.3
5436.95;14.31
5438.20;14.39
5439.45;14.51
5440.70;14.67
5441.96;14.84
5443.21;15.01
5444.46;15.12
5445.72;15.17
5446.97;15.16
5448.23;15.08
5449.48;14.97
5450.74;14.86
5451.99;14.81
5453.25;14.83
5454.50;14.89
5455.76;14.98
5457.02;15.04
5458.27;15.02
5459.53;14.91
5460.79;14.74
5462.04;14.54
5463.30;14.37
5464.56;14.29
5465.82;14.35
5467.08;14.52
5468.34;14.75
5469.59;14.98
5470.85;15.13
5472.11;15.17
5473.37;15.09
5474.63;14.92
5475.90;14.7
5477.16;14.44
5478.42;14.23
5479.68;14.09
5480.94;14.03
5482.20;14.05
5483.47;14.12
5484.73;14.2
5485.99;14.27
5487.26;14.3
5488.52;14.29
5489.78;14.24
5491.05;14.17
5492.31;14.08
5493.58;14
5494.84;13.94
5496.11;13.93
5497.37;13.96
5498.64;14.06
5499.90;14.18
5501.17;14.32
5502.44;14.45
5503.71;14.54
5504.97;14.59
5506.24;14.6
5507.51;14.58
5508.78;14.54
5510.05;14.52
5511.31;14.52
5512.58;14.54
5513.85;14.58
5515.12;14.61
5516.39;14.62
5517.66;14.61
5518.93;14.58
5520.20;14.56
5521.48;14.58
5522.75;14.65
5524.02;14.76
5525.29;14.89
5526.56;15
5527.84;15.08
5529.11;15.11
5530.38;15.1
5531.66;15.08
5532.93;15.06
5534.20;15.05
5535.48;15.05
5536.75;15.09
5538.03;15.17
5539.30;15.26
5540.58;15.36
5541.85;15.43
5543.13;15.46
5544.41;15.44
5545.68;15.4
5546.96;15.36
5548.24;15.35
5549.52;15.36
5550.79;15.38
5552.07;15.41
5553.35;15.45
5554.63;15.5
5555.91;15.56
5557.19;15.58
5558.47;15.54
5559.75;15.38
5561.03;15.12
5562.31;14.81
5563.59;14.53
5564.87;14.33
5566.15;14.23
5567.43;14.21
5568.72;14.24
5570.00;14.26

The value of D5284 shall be 1.13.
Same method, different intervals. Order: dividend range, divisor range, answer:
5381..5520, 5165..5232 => 1.14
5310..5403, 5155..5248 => 1.11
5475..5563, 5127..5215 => 1.18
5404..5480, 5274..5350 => 1.02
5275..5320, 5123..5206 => 1.11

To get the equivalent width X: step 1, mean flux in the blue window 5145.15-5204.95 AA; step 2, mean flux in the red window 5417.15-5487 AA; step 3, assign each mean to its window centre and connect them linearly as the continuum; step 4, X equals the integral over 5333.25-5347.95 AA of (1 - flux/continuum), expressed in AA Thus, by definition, -0.5 AA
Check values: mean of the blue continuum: 14.1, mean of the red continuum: 14.6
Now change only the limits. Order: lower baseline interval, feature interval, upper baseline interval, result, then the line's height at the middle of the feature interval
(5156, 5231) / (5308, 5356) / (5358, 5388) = -0.5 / 14.7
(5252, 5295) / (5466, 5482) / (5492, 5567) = 0.3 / 14.9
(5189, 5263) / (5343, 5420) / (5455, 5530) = -0.9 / 14.5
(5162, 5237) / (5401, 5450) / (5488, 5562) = 0.7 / 14.6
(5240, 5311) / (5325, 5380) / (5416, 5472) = 0.1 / 14.9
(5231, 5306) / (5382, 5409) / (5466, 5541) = 0.0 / 14.7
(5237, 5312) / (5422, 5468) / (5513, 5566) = 1.1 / 15.1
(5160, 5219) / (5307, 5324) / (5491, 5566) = -0.5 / 14.4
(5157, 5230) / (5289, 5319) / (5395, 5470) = -1.2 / 14.3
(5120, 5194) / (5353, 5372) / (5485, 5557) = -0.1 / 14.6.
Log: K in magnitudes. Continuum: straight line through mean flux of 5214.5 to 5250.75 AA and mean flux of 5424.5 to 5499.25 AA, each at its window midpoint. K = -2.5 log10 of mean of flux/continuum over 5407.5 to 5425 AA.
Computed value 0.04 mag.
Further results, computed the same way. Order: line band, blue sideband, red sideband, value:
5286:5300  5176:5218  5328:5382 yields -0.02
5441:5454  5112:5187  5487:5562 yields -0.02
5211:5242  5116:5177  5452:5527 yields 0.01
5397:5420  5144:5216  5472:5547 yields 0.03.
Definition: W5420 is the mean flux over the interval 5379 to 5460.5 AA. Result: 14.6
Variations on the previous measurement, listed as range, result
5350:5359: 15.2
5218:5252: 14.3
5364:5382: 14.8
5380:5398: 15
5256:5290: 15.2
